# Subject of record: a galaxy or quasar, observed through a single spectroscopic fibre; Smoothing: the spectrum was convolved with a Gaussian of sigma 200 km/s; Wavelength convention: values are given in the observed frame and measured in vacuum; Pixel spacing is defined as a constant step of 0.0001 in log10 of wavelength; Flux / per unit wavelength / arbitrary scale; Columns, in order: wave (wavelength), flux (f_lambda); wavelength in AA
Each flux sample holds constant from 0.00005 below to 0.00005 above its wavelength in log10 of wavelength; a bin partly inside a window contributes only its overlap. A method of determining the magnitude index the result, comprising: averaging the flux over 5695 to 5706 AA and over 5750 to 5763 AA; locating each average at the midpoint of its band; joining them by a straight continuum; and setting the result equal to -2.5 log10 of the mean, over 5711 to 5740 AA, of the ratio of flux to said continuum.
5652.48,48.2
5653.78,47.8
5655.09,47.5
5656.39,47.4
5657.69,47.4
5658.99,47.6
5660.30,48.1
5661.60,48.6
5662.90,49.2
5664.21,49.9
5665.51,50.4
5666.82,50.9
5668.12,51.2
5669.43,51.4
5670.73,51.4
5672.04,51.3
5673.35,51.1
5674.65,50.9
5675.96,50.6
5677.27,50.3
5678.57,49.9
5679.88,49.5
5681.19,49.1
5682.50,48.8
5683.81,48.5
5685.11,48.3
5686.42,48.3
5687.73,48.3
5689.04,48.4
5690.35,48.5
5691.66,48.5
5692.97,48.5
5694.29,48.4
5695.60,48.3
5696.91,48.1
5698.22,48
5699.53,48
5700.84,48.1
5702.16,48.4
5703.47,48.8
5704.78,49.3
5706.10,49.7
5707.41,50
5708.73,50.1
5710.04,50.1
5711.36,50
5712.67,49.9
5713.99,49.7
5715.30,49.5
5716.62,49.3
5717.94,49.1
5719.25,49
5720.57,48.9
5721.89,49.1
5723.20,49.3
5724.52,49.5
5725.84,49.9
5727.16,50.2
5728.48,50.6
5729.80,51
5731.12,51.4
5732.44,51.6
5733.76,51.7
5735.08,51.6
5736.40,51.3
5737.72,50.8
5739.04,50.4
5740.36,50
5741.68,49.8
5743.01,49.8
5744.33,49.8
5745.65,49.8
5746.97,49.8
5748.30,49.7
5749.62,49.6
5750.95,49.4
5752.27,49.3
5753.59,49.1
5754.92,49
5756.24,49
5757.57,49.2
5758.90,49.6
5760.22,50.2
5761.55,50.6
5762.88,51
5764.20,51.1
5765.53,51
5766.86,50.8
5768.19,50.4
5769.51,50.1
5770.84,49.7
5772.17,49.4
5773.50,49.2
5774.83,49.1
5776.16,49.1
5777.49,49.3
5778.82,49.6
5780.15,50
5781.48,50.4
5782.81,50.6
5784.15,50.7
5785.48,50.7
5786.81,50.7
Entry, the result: -0.03 mag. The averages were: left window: 48.4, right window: 49.6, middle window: 50.2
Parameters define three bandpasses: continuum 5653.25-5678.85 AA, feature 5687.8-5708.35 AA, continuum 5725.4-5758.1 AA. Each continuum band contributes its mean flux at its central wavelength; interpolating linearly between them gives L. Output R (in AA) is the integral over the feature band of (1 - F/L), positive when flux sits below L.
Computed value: 0.5 AA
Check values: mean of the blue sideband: 49.6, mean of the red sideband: 50.2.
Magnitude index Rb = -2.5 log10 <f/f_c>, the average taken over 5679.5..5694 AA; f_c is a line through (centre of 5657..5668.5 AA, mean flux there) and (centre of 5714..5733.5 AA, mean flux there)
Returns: 0.02 mag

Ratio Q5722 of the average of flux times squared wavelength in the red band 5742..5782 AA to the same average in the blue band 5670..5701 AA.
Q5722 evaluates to 1.0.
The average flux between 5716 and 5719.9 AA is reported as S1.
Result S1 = 49.2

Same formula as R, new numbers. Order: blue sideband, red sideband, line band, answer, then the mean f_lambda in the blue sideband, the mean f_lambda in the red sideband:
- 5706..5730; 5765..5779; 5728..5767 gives -0.4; 49.7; 49.8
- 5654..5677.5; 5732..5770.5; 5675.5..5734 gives 0.7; 49.7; 50.2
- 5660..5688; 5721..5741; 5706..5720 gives 0.2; 49.9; 50.5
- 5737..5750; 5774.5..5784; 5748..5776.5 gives 0.0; 50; 49.8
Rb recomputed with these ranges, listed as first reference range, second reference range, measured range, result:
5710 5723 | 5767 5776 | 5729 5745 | -0.03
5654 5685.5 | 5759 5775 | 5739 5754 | 0.01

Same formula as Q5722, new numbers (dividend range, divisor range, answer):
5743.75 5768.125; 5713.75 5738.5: 1.00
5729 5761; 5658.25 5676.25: 1.03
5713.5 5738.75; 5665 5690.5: 1.02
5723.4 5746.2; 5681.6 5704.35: 1.06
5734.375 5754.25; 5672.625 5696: 1.04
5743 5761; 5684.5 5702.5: 1.05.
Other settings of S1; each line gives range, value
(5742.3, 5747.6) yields 49.8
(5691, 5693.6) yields 48.5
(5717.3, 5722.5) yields 49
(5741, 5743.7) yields 49.7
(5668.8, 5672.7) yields 51.3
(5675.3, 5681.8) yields 49.9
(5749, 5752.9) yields 49.4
